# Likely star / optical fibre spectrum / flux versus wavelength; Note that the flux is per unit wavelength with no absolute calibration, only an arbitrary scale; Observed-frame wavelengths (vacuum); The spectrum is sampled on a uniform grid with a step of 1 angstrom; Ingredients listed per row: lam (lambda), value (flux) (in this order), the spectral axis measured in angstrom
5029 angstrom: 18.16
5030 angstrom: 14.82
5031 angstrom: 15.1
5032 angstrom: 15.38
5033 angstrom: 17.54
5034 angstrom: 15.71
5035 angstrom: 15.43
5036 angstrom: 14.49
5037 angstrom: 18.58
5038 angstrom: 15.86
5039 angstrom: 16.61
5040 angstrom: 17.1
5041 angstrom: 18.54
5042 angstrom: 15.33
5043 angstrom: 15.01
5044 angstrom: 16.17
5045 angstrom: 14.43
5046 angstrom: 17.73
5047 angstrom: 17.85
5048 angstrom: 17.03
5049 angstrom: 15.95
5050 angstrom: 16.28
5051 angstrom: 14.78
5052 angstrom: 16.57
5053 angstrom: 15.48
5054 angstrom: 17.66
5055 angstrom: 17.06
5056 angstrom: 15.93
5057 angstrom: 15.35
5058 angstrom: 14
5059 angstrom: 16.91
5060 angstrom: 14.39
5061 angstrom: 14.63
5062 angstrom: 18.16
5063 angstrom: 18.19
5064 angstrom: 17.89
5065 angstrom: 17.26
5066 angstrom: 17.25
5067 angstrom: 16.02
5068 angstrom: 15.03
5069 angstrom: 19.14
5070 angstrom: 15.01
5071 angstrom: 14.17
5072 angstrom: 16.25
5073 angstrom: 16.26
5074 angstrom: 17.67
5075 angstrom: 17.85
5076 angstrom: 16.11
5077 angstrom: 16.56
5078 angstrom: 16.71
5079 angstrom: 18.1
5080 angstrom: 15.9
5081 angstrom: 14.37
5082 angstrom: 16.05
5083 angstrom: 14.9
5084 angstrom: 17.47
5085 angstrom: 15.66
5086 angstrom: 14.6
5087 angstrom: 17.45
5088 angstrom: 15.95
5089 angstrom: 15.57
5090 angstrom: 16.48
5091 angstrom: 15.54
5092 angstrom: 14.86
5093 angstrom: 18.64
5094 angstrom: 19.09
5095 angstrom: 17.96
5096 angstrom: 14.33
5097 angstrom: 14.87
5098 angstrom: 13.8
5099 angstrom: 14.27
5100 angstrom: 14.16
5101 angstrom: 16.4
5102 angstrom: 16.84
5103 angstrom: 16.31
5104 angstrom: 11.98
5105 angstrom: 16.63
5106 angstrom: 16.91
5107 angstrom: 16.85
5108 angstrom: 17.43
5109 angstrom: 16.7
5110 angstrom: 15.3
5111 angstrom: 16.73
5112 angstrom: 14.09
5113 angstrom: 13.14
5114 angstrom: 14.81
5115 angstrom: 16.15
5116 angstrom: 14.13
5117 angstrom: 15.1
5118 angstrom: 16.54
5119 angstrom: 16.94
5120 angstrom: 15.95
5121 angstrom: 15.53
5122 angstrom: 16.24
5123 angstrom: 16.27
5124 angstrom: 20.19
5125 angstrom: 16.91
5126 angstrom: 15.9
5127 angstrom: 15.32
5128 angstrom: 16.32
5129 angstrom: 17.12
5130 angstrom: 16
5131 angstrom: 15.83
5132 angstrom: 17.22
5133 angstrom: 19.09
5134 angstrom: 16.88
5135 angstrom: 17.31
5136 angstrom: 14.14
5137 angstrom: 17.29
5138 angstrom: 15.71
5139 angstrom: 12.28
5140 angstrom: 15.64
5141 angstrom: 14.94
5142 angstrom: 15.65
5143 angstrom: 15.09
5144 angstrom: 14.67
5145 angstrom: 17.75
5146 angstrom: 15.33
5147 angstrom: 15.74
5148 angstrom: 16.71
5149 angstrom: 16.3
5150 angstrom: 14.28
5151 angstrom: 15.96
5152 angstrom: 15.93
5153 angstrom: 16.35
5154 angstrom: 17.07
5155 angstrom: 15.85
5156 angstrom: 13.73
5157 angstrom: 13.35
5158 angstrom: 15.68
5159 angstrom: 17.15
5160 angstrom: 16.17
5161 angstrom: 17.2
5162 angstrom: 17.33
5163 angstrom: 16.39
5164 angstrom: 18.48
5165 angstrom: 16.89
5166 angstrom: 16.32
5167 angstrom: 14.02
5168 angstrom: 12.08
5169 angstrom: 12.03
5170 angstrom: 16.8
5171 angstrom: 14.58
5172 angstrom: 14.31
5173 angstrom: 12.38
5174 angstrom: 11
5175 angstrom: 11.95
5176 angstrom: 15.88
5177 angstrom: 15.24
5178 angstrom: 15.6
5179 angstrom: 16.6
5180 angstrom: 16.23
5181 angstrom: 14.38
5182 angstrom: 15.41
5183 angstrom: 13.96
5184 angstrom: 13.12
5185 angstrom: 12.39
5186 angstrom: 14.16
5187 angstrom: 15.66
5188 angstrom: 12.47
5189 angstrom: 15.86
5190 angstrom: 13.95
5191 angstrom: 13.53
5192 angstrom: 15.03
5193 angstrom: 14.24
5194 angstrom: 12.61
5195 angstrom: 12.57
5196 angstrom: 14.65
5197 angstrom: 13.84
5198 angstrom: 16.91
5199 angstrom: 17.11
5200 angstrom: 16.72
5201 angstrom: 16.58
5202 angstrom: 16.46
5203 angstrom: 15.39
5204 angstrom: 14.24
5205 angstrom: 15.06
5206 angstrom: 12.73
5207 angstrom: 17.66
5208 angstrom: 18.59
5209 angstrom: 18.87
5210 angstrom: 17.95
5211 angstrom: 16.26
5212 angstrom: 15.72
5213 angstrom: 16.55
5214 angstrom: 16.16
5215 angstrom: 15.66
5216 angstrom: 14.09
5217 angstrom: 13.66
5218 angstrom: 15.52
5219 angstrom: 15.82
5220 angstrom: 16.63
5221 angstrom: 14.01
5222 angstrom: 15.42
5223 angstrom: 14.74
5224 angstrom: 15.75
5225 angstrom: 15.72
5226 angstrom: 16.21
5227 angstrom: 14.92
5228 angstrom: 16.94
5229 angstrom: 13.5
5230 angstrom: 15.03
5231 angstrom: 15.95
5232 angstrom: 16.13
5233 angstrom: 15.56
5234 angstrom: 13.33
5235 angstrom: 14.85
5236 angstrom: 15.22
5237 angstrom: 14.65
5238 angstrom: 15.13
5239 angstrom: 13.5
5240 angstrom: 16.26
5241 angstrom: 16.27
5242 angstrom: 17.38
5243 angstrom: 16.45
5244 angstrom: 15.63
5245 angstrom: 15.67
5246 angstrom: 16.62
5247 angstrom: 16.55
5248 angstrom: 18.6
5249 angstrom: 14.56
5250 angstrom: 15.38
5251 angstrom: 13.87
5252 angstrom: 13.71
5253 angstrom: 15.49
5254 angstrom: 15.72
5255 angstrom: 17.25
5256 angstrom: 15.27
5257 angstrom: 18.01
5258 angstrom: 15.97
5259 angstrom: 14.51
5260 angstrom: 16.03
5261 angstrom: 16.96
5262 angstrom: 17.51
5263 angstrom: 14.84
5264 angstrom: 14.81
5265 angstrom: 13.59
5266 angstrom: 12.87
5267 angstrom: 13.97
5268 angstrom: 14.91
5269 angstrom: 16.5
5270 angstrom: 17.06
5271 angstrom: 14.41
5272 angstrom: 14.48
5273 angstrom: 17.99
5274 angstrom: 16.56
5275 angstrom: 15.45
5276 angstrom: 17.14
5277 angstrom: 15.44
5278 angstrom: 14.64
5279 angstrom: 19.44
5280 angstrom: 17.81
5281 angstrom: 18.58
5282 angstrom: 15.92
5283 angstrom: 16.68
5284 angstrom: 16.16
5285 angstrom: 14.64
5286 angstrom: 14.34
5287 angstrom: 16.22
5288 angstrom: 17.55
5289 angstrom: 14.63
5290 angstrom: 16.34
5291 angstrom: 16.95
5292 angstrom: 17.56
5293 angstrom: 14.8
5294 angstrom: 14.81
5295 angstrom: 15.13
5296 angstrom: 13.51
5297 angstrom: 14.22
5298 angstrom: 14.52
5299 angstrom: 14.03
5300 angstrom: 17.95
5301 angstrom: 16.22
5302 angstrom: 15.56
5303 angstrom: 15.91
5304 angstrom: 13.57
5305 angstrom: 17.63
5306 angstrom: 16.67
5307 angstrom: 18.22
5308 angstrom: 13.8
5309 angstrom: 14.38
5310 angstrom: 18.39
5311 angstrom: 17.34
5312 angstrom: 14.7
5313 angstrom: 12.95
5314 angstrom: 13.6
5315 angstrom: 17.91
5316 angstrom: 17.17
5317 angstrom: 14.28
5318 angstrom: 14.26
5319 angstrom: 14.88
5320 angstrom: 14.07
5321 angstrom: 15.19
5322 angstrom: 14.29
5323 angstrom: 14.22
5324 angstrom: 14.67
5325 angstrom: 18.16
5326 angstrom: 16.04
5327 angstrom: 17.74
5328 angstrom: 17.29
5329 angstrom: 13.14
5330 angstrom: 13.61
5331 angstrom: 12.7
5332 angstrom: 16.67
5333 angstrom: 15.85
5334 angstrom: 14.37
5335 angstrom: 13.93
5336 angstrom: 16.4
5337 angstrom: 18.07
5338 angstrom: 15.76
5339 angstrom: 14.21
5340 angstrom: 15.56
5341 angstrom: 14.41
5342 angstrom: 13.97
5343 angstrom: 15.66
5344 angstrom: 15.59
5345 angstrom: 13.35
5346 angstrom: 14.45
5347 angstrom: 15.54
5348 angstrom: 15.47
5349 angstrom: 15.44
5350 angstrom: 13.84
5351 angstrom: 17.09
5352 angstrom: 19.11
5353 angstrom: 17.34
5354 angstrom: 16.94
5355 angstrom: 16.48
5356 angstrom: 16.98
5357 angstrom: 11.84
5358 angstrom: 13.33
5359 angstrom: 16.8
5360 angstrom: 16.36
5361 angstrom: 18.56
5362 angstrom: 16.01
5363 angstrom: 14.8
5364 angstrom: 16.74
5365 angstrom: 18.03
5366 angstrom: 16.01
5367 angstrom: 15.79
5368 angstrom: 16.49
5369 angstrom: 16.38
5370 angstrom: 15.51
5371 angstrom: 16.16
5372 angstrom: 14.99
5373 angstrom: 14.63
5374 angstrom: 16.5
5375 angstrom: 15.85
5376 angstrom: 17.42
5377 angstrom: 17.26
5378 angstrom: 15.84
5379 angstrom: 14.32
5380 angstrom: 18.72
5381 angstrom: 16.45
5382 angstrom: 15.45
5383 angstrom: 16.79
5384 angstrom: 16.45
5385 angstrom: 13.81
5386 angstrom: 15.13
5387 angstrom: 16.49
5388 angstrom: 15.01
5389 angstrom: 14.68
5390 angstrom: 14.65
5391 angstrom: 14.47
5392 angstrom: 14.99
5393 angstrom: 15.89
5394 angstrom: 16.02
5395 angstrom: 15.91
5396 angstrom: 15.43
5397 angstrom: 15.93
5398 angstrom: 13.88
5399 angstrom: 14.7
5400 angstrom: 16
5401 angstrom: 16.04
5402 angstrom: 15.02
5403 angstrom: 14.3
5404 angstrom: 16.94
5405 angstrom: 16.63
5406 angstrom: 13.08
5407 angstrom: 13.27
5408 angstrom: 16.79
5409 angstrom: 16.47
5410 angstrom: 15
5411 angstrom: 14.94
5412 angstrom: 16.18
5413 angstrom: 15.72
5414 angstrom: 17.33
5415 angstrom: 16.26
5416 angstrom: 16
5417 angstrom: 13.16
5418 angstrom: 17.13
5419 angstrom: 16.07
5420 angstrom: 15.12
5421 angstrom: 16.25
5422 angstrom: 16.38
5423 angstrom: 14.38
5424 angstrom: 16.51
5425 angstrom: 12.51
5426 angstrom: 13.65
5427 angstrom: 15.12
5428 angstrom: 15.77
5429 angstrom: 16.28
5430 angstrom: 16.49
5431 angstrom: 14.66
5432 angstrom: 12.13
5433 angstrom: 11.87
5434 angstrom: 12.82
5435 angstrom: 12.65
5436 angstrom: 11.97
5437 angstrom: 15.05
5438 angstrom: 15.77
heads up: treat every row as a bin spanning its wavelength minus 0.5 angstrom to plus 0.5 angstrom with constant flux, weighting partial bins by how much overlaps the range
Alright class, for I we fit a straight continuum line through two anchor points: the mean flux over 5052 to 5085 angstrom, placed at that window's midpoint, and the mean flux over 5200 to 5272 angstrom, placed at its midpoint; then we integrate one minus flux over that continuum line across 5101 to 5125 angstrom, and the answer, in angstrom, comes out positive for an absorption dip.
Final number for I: 0.3 angstrom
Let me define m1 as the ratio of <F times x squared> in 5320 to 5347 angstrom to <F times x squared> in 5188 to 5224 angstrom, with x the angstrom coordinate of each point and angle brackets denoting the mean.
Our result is 1.0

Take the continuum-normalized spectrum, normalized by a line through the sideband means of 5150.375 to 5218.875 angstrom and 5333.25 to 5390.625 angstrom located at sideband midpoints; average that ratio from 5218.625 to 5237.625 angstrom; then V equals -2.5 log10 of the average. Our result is 0.00 mag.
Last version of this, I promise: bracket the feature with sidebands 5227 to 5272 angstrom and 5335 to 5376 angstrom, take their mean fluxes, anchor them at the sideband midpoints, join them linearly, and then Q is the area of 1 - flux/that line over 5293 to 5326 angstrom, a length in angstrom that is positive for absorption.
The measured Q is 0.6 angstrom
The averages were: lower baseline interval 15.5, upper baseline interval 15.8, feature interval 15.4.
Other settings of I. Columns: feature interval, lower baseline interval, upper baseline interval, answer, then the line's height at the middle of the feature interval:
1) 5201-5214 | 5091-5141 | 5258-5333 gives -0.40 angstrom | 15.8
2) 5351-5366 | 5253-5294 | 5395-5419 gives -0.69 angstrom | 15.7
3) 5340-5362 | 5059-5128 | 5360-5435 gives -0.04 angstrom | 15.6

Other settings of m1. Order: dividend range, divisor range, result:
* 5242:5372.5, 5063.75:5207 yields 1.07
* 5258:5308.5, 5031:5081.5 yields 1.05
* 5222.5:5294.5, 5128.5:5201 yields 1.07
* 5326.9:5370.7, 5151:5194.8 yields 1.13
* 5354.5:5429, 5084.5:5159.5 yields 1.09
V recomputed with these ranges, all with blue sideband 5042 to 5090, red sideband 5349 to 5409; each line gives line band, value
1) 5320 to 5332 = 0.048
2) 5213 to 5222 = 0.053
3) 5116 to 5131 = -0.012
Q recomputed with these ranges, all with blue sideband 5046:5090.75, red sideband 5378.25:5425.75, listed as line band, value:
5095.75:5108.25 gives 0.6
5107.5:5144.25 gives 0.5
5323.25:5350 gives 0.7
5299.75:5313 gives -0.2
